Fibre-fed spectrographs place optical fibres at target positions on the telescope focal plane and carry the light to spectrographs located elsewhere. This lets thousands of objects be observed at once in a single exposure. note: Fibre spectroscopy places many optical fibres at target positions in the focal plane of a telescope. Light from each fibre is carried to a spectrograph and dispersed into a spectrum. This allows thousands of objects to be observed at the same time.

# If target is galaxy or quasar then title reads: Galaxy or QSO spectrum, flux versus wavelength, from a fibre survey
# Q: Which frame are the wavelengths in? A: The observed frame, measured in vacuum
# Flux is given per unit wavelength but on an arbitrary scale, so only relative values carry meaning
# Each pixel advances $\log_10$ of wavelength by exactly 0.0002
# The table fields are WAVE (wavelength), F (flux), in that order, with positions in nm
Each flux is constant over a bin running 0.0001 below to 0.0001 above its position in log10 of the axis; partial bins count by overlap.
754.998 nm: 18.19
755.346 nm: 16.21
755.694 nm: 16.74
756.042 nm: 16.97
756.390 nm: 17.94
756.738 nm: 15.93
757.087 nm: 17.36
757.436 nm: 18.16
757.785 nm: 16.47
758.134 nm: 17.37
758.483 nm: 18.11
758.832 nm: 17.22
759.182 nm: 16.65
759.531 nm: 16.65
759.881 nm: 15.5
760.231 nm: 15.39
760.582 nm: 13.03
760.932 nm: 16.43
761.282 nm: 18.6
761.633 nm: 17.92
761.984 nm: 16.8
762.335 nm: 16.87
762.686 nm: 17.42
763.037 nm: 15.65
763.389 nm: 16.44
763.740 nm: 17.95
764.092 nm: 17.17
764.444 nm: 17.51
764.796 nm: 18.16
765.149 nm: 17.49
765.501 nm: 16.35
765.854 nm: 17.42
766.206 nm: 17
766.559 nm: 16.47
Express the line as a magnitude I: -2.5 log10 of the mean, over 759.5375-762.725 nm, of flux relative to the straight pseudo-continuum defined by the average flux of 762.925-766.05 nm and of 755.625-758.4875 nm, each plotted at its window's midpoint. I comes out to 0.050 mag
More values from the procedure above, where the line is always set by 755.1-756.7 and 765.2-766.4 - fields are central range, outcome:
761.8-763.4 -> 0.02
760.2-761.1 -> 0.14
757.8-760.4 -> 0.02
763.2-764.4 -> -0.01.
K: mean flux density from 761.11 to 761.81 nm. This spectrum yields 18.2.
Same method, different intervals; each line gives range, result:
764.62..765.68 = 17.3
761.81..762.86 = 17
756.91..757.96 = 17.3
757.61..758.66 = 17.3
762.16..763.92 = 16.9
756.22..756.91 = 16.9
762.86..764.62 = 16.9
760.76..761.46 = 17.5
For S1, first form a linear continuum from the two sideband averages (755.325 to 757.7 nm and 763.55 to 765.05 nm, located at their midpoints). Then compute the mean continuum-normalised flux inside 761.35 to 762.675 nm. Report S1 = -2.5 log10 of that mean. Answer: 0.01 mag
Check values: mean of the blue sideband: 17.1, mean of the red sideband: 17.7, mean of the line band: 17.3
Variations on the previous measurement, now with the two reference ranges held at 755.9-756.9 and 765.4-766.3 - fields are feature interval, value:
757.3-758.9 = -0.03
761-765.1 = -0.02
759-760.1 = 0.05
